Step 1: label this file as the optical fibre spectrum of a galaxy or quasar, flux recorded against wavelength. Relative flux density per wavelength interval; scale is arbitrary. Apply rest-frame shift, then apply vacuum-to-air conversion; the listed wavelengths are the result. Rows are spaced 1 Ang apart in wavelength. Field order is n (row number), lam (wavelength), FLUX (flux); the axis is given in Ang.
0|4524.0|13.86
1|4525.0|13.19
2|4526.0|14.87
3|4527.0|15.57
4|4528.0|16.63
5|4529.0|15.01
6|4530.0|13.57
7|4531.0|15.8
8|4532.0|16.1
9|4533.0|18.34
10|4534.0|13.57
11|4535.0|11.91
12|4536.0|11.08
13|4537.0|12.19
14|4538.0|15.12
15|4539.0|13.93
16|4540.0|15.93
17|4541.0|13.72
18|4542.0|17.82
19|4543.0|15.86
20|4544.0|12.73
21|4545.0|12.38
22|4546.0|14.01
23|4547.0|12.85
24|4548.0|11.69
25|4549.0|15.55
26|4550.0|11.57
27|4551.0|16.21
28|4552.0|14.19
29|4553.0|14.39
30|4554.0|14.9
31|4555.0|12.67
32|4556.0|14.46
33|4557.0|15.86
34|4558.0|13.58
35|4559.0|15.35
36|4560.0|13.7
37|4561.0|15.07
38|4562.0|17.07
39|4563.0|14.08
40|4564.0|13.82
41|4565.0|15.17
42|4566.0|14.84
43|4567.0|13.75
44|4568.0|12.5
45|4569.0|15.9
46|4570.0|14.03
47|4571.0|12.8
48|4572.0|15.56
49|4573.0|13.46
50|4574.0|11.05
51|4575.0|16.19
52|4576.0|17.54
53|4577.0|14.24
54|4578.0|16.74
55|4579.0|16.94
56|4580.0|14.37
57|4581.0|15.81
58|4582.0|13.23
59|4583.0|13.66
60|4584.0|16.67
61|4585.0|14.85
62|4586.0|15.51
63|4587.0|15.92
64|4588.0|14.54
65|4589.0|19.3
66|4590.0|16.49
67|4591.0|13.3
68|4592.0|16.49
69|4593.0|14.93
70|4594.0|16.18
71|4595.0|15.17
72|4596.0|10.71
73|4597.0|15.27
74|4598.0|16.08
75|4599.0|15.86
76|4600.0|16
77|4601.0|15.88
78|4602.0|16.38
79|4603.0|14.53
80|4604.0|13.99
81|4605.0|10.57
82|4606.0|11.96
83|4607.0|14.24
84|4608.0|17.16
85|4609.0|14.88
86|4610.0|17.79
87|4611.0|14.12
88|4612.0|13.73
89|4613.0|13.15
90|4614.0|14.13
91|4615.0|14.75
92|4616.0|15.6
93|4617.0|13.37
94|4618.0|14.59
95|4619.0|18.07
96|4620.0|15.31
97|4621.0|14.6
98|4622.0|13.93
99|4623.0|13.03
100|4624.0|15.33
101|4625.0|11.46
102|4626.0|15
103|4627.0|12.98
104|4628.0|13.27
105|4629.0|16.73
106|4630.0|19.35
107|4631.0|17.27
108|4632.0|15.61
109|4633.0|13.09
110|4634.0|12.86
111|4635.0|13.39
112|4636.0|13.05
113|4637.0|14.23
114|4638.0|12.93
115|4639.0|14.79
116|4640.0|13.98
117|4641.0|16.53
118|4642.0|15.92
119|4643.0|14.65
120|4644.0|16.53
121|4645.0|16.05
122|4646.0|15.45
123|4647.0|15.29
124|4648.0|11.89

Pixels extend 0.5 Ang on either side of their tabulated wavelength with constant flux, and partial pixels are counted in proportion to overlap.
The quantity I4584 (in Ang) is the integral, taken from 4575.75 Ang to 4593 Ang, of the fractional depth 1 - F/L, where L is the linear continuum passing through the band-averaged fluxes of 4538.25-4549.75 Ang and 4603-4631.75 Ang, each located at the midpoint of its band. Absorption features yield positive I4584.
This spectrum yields -1.3 Ang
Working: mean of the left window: 14.2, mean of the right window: 14.7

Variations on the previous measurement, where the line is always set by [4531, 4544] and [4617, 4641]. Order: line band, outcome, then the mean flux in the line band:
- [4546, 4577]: 0.6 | 14.3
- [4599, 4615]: 0.0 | 14.6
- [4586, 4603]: -1.1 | 15.5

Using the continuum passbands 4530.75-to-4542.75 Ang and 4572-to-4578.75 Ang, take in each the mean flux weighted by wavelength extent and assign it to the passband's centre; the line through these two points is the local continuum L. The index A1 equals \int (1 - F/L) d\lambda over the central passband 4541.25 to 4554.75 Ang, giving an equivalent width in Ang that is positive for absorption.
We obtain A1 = 0.6 Ang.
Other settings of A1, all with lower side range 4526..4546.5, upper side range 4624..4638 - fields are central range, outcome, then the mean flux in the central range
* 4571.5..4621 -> -1.8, 15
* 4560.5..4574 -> 0.2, 14.3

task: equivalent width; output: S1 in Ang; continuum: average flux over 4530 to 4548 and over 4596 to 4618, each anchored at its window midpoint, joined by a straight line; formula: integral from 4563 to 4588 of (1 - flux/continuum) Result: -0.5 Ang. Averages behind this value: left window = 14.2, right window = 14.6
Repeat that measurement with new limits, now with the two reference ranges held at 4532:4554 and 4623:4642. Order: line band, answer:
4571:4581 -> -0.5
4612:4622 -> -0.2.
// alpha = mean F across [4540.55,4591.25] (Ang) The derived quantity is 14.7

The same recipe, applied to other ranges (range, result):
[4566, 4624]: 14.9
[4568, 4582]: 14.8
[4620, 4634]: 14.7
